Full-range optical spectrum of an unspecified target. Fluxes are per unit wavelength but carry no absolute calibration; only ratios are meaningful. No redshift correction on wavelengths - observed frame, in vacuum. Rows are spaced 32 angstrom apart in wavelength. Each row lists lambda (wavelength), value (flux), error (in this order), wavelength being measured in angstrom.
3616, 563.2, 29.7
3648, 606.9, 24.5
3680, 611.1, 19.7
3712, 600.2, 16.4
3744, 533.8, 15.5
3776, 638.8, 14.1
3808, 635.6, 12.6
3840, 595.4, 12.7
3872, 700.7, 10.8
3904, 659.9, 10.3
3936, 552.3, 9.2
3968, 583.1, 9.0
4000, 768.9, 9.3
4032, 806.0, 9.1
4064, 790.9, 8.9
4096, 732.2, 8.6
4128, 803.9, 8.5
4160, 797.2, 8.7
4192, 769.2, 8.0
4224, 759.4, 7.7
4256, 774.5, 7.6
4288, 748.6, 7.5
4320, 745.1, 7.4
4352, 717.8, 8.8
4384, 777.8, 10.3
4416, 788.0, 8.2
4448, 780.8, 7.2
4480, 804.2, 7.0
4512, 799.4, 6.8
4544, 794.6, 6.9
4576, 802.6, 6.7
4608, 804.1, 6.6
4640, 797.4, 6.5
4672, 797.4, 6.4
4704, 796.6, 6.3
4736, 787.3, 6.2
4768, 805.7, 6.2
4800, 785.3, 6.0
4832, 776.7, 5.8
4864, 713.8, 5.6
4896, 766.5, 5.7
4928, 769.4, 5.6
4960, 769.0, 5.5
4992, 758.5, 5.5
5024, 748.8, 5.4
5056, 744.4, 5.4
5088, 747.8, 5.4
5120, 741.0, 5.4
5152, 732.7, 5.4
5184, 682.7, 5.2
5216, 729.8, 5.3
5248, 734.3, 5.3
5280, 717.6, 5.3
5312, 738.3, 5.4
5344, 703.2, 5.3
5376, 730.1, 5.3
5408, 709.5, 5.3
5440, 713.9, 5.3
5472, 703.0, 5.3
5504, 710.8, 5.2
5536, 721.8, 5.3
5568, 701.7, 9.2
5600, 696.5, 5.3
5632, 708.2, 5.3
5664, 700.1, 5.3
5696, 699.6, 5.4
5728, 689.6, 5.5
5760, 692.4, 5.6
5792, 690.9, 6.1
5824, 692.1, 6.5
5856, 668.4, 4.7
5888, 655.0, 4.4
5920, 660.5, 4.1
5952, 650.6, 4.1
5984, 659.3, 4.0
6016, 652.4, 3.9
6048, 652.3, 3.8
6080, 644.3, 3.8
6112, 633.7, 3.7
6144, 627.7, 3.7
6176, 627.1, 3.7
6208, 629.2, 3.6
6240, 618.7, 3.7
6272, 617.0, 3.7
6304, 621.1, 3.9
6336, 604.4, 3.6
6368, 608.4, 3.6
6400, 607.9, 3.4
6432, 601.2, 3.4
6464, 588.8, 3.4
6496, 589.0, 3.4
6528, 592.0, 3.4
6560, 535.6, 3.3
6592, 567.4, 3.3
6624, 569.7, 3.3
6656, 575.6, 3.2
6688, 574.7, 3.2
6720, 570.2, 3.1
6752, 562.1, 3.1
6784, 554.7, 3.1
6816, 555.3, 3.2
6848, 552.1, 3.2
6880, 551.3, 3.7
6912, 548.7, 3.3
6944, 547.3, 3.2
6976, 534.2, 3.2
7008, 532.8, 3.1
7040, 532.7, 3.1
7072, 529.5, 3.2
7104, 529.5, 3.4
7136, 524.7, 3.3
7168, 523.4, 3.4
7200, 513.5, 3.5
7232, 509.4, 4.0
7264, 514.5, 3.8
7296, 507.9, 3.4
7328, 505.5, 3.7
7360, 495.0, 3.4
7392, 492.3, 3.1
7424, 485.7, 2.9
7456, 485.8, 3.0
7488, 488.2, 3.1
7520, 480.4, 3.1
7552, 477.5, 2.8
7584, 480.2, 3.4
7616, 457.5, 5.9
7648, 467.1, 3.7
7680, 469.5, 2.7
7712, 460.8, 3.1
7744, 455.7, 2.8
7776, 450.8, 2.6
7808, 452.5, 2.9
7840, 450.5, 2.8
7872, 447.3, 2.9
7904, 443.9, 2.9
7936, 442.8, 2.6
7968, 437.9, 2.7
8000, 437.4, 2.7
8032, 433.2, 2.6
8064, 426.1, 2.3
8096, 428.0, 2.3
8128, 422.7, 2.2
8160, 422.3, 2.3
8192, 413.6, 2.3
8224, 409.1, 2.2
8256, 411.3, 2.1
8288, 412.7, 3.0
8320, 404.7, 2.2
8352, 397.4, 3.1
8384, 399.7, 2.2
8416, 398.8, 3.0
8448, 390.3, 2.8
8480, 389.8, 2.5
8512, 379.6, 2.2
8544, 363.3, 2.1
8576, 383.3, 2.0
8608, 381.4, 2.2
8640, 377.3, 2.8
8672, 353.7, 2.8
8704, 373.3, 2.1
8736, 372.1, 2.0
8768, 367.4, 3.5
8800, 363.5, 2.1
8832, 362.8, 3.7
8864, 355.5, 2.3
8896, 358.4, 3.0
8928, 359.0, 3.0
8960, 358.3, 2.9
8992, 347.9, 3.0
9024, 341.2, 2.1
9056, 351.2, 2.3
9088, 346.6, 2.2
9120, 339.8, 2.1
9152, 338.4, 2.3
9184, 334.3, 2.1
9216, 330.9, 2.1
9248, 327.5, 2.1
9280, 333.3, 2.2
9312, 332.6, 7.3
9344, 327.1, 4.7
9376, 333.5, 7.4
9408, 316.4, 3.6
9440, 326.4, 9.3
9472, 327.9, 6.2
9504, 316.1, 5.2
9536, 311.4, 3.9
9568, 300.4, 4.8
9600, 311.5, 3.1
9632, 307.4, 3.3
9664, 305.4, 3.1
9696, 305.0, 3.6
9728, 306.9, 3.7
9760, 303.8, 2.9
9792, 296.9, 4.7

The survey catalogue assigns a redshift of 0.00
